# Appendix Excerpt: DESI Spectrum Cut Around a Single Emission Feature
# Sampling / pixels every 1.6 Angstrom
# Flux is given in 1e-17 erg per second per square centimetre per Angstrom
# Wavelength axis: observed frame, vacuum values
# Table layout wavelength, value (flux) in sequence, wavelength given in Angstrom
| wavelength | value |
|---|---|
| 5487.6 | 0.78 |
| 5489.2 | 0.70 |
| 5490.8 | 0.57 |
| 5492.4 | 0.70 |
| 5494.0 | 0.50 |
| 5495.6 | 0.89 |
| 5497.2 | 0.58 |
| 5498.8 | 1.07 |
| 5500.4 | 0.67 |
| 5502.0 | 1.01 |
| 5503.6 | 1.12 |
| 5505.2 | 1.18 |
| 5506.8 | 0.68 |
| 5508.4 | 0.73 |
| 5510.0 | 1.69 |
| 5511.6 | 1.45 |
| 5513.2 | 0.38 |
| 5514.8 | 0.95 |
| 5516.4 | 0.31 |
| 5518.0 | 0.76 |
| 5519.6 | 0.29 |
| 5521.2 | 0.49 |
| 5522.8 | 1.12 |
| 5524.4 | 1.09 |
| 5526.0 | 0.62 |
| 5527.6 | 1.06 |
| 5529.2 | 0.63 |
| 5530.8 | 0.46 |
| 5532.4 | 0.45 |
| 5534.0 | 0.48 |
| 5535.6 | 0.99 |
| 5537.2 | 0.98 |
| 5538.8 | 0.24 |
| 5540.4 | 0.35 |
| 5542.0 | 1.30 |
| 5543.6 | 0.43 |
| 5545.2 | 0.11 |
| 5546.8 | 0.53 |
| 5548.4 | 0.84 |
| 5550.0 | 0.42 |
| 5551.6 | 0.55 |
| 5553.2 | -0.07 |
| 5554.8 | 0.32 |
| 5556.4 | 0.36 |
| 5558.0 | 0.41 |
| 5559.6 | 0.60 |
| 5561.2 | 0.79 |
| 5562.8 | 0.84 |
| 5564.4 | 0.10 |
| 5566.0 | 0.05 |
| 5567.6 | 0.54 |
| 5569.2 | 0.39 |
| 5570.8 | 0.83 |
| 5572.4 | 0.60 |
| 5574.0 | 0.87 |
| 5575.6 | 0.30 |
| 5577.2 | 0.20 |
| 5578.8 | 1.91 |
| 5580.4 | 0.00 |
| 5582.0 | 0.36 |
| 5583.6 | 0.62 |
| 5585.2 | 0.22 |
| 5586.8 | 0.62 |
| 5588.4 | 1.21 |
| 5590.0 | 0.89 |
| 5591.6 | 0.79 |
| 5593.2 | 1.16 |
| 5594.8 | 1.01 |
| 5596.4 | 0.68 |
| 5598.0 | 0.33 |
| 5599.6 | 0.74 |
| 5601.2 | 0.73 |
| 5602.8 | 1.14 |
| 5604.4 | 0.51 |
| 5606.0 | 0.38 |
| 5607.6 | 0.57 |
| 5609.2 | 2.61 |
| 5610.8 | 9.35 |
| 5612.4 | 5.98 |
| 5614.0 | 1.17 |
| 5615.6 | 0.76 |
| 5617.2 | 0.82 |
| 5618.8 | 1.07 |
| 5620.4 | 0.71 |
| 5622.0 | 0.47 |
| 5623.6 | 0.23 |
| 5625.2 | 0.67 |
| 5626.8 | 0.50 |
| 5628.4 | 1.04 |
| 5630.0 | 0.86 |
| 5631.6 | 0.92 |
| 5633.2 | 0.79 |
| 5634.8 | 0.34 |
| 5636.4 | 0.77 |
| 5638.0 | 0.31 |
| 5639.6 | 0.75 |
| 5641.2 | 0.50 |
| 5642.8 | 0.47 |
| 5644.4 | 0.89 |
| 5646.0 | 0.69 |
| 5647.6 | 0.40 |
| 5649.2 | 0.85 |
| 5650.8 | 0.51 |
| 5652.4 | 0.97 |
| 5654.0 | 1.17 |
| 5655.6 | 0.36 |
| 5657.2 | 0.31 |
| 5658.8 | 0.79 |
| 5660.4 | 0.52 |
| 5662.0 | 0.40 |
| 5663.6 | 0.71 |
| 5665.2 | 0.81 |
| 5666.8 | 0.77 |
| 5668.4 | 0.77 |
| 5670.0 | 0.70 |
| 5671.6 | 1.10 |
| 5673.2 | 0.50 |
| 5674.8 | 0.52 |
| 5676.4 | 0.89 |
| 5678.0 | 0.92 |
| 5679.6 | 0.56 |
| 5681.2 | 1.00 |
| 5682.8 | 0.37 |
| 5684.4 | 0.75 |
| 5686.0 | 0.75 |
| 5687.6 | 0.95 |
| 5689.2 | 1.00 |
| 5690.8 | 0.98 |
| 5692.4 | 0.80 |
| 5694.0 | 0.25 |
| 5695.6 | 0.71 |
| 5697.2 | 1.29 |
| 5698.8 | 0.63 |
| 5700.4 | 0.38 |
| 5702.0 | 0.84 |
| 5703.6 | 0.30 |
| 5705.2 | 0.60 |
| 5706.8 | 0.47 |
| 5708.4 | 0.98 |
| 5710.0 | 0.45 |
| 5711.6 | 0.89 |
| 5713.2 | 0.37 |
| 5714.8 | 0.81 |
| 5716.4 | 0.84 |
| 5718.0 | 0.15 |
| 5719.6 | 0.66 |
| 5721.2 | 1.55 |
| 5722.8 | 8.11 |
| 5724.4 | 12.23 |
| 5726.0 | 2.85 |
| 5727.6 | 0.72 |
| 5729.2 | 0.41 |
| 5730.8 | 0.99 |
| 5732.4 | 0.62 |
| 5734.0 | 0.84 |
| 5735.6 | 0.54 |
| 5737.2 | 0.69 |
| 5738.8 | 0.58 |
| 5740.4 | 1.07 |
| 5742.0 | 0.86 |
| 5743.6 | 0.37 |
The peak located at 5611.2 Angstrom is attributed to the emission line H-beta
